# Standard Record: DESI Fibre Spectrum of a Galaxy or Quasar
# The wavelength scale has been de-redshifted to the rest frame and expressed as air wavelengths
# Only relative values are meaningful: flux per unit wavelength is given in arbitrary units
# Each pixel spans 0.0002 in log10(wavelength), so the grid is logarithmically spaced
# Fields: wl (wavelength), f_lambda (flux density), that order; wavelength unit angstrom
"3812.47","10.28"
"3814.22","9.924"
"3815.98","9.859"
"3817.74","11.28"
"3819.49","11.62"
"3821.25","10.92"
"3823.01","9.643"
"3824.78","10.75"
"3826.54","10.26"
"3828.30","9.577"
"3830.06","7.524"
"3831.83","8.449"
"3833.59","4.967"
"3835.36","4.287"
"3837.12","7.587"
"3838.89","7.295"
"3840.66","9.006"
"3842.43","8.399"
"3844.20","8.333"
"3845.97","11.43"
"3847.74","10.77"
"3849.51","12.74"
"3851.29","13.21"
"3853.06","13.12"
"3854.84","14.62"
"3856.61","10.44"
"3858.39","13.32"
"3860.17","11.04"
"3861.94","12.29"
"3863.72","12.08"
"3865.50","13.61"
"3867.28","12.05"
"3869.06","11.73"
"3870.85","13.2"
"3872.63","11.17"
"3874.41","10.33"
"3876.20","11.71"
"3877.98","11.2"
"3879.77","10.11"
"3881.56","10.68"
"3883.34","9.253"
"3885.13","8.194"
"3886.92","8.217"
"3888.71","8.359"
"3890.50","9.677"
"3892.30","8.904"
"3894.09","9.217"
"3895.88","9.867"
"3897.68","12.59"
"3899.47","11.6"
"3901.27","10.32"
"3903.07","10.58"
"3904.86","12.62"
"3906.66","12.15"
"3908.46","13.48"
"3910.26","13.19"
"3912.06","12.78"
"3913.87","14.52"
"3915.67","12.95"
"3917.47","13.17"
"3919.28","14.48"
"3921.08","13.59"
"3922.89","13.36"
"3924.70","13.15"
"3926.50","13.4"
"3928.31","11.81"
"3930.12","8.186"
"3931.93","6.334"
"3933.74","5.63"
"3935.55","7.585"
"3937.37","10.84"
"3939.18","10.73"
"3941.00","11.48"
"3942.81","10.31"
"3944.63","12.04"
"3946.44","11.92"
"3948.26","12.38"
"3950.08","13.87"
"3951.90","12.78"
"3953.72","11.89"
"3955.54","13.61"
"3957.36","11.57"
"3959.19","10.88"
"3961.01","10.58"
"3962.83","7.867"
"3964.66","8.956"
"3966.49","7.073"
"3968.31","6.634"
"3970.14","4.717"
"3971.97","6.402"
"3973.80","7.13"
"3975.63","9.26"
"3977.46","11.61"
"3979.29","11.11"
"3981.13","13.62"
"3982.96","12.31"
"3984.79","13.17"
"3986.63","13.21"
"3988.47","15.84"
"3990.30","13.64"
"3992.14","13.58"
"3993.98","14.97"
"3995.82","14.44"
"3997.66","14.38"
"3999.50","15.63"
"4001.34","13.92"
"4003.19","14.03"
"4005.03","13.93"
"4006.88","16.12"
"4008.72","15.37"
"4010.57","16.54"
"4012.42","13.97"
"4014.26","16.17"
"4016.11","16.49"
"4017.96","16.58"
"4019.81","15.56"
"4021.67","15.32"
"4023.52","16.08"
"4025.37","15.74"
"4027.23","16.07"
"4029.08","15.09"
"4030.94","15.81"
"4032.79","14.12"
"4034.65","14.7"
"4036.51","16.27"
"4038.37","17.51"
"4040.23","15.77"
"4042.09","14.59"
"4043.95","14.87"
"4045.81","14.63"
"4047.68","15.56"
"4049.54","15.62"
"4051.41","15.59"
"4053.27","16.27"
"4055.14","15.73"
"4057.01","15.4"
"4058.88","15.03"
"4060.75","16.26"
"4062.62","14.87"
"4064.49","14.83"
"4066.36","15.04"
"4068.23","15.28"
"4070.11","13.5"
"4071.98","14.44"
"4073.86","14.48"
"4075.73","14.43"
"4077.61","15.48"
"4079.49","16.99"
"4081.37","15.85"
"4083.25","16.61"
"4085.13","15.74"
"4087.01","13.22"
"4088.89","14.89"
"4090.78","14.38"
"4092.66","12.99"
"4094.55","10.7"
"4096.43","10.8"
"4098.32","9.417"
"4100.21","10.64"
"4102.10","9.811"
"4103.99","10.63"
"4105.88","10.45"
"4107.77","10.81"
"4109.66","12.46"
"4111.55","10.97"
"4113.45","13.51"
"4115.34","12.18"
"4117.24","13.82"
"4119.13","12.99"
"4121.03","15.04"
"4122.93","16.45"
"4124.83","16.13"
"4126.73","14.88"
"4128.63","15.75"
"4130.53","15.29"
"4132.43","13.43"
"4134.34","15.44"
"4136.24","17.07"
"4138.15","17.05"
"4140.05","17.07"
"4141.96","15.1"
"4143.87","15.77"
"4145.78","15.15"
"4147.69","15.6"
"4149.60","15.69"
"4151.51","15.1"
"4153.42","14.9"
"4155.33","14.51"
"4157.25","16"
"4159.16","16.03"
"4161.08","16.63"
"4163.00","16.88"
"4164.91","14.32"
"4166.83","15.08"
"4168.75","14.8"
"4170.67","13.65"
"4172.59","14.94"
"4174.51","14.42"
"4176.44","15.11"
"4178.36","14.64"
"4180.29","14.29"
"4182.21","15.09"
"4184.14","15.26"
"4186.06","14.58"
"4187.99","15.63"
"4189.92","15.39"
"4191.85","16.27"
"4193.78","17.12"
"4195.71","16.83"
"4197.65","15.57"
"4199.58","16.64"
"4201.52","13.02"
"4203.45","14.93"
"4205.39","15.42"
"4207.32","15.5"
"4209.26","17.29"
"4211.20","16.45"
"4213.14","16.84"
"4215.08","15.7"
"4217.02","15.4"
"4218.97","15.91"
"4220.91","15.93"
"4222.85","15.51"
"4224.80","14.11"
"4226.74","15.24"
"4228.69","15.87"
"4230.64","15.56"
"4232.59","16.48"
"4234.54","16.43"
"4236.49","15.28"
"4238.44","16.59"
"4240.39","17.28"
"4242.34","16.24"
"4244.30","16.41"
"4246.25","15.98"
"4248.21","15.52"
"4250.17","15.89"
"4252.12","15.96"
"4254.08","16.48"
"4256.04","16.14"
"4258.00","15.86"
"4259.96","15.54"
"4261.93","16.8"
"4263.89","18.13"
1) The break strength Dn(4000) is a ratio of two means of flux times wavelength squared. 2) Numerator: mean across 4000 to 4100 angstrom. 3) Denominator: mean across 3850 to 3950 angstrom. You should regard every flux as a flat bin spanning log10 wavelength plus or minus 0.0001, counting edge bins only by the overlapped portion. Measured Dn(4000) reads 1.42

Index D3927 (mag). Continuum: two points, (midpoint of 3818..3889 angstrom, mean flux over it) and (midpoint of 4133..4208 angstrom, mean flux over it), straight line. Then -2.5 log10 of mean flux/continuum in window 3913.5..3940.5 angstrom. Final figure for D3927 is 0.03 mag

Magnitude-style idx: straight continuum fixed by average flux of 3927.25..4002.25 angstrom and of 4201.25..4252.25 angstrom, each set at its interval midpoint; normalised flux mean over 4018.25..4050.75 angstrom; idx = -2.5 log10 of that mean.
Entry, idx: -0.25 mag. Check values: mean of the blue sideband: 11.1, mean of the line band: 15.5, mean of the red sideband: 15.8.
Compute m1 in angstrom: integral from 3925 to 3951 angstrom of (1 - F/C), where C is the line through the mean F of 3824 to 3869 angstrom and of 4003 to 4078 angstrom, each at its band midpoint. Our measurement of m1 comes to 4.5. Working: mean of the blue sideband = 10.3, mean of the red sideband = 15.4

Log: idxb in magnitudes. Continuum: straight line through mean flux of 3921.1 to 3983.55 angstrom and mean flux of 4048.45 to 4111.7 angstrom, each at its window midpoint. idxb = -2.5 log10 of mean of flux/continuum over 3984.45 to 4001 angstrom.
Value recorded -0.24 mag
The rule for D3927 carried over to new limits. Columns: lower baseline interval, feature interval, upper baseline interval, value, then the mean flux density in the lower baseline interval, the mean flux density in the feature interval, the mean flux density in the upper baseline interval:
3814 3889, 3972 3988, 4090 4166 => 0.08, 10.4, 11.3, 14.1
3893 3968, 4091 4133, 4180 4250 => 0.12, 11.3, 12.7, 15.8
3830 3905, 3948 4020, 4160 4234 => -0.03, 10.4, 12.5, 15.5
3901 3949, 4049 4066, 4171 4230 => -0.15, 11.6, 15.5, 15.5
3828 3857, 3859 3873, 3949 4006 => -0.23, 9.5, 12.2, 11.7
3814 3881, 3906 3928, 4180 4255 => -0.16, 10.5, 13.3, 15.8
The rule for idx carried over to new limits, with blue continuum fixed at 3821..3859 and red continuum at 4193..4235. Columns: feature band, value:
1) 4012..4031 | -0.233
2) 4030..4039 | -0.206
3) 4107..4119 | 0.148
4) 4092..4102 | 0.280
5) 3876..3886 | 0.038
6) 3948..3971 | 0.152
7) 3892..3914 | -0.080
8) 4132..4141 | -0.114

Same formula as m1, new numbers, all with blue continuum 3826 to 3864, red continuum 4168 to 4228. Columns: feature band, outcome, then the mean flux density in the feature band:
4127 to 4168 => -2.7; 15.6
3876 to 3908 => 1.3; 10.3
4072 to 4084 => -1.7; 15.5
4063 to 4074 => -1.0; 14.6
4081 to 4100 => 0.7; 13.3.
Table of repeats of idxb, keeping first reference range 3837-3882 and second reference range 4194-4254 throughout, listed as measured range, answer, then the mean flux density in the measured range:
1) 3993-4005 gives -0.12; 14.5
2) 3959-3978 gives 0.48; 8.12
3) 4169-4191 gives 0.04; 14.8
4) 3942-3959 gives 0.02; 12.2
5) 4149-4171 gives -0.02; 15.3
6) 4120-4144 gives -0.07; 15.7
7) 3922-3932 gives 0.06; 11.4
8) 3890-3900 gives 0.14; 10.3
